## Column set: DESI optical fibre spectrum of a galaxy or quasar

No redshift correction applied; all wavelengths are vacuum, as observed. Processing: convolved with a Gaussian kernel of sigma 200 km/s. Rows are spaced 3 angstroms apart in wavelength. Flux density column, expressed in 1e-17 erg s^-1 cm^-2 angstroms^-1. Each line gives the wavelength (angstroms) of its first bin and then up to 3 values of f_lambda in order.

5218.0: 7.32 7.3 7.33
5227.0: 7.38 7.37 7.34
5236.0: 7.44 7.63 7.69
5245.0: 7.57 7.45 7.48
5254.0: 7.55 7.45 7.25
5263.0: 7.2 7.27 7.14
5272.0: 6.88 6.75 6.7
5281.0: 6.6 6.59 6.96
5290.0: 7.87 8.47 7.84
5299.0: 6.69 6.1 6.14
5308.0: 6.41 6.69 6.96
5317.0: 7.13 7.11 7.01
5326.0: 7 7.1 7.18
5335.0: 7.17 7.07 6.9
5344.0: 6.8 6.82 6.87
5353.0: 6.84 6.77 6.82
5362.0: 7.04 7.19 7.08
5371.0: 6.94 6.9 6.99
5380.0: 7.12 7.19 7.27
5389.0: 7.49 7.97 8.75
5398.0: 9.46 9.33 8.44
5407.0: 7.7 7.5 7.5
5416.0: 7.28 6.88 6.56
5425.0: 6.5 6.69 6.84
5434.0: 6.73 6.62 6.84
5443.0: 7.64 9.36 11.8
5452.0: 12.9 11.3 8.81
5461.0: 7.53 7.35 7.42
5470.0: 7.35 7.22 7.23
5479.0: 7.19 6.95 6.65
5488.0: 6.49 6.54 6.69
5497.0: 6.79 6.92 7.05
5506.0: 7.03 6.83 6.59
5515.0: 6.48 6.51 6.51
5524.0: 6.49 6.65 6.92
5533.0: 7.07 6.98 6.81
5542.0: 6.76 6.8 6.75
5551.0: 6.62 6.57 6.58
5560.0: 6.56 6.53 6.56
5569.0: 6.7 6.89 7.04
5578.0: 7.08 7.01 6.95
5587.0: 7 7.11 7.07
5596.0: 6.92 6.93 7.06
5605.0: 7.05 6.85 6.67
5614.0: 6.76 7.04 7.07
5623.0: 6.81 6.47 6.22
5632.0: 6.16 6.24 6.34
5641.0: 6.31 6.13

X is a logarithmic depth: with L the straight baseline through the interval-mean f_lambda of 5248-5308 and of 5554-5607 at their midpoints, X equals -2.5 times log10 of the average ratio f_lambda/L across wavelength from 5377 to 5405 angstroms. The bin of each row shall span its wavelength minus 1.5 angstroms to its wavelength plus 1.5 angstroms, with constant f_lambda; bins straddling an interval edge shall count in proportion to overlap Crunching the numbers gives -0.15 mag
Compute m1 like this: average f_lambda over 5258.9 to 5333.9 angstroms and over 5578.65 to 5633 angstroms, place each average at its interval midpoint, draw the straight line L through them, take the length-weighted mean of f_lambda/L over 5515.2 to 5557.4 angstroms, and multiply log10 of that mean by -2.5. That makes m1 0.028 mag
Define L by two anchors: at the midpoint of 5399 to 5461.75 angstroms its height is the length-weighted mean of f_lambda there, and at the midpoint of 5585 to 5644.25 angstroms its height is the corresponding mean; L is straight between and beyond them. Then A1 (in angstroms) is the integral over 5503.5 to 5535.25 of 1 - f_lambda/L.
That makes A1 3.1 angstroms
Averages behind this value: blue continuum 8.15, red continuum 6.72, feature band 6.73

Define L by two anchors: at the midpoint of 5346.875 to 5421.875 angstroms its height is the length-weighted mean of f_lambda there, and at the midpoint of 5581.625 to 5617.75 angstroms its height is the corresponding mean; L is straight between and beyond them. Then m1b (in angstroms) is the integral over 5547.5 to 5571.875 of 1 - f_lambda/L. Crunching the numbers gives 1.5 angstroms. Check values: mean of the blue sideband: 7.44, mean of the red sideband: 6.95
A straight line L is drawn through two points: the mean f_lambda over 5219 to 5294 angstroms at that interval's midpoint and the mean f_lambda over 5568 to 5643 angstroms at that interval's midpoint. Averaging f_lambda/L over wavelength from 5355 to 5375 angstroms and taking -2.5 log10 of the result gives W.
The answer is 0.03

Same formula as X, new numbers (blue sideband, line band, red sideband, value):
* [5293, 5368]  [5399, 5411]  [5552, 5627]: -0.20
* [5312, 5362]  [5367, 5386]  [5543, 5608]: -0.02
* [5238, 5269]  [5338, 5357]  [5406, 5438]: 0.05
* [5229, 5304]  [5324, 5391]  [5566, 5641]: 0.01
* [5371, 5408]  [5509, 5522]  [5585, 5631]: 0.11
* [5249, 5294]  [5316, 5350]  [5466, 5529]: 0.01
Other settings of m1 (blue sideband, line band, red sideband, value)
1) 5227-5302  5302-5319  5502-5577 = 0.087 mag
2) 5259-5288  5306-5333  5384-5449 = 0.036 mag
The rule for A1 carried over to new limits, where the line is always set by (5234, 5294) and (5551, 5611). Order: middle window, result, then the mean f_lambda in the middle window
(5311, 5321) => 0.29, 7.01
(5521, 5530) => 0.41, 6.62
